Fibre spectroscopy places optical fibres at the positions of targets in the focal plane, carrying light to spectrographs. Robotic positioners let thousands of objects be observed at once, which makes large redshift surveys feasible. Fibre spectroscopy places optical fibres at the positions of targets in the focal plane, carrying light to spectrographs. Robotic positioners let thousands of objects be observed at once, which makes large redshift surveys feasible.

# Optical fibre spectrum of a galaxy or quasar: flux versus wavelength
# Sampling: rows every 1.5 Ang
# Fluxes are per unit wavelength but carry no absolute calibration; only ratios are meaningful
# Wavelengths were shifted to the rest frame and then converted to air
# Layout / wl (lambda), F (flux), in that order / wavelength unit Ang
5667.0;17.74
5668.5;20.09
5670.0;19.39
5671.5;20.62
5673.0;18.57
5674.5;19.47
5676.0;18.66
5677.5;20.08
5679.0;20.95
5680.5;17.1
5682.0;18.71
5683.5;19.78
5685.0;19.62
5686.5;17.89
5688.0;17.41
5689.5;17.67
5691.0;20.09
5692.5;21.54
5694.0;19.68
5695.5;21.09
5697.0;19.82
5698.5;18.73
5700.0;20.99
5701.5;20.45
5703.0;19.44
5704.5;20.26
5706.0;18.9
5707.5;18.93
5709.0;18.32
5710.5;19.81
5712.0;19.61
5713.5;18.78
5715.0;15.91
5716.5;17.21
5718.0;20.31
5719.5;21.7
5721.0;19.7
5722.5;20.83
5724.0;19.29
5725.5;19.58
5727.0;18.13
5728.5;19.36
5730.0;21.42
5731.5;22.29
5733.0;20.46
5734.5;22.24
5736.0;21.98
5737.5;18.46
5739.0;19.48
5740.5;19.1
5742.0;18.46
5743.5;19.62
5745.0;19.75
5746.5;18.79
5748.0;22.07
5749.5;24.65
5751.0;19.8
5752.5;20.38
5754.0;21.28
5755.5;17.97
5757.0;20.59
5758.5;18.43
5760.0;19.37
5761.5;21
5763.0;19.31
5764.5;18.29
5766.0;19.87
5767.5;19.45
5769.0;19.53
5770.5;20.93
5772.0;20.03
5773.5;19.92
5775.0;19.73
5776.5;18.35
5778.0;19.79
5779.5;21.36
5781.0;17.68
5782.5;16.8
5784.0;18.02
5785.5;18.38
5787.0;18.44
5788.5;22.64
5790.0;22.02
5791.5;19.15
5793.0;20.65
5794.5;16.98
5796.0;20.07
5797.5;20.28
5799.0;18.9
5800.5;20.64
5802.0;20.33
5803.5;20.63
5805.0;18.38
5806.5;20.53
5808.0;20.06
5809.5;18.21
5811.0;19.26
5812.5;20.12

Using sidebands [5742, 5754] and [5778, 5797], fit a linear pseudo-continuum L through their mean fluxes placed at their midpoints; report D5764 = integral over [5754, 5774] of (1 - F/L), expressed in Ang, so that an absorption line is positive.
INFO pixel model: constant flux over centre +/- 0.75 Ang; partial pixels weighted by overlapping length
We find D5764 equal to 0.5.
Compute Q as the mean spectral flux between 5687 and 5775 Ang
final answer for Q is 19.8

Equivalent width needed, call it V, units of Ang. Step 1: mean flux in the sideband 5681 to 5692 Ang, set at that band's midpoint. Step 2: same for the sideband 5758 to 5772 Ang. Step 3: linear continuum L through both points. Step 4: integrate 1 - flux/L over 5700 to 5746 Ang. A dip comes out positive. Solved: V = -1.2 Ang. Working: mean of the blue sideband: 18.8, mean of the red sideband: 19.6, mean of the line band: 19.7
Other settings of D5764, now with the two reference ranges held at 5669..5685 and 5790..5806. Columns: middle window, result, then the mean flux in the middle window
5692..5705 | -0.52 Ang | 20.2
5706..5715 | 0.30 Ang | 18.8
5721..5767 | -1.18 Ang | 20.1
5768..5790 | 0.20 Ang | 19.5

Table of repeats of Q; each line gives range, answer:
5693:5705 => 20.1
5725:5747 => 20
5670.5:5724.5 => 19.4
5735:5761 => 20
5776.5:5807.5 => 19.6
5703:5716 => 18.8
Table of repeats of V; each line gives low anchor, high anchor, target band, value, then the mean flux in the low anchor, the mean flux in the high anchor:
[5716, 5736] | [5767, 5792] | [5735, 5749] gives 0.1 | 20.3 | 19.5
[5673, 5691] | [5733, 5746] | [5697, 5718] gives 0.3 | 18.9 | 19.9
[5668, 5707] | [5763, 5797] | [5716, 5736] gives -0.8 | 19.5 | 19.5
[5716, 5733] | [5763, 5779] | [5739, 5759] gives -0.3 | 20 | 19.6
